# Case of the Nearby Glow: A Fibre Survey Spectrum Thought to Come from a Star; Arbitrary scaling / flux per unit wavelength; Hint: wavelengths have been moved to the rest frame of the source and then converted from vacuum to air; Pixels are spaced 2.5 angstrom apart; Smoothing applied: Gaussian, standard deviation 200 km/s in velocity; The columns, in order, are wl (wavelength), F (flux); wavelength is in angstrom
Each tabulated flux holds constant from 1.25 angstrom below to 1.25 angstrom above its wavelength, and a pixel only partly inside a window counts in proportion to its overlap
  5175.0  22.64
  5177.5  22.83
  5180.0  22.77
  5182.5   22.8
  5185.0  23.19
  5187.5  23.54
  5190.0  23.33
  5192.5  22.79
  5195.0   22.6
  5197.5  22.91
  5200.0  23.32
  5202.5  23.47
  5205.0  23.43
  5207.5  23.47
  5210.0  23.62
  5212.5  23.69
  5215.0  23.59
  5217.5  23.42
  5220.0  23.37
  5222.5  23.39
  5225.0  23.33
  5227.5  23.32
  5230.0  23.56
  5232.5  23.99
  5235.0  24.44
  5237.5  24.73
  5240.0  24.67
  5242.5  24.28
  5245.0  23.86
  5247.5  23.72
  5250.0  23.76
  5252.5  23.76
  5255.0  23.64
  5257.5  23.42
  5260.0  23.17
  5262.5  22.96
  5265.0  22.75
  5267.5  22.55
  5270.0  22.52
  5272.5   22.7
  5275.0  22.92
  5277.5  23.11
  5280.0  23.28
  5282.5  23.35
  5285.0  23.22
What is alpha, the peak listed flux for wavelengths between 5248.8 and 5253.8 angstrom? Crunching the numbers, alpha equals 23.76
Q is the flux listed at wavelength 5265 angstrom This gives 22.75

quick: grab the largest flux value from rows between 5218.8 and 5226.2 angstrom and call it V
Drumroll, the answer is 23.39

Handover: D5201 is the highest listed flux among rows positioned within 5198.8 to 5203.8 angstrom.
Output 23.47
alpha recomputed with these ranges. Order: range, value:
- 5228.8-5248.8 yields 24.73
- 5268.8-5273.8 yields 22.7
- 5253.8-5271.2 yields 23.64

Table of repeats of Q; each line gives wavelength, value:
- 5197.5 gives 22.91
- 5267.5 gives 22.55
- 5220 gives 23.37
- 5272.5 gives 22.7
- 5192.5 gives 22.79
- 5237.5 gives 24.73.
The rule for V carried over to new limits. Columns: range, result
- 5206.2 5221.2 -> 23.69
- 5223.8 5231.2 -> 23.56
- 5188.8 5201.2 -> 23.33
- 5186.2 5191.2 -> 23.54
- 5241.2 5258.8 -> 24.28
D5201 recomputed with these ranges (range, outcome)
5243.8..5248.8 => 23.86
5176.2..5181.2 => 22.83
